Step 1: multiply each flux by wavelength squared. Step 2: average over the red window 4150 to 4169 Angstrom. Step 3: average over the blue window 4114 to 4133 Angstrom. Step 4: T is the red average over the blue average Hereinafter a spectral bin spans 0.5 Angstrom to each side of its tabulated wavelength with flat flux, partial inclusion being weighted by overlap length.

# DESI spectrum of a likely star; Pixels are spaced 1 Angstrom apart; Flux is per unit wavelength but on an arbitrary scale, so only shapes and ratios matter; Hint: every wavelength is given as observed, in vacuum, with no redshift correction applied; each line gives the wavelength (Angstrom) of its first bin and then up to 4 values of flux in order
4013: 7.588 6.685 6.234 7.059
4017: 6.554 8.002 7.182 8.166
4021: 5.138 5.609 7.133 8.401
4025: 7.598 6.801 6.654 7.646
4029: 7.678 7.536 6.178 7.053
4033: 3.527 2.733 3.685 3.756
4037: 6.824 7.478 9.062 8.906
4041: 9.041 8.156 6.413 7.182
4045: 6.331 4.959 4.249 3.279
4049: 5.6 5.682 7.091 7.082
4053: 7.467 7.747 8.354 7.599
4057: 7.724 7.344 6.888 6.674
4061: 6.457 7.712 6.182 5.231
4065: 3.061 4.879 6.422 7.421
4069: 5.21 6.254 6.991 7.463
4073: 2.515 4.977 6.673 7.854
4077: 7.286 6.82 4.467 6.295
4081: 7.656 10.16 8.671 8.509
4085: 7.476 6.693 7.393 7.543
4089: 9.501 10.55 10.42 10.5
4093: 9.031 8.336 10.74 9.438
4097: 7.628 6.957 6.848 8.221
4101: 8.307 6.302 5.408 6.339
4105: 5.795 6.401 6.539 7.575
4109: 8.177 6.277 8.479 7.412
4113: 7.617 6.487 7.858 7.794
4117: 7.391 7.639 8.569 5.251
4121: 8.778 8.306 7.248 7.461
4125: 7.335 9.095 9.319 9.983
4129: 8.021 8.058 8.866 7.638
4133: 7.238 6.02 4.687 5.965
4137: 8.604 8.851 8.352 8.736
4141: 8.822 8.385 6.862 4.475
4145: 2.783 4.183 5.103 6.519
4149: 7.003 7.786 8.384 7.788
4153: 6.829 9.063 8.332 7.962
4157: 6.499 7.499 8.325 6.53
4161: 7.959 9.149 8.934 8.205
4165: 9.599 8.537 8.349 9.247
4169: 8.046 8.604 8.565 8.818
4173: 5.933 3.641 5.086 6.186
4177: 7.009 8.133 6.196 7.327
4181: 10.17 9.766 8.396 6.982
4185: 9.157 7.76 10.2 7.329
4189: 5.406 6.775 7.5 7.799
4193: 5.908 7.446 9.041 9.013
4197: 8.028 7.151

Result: 1.04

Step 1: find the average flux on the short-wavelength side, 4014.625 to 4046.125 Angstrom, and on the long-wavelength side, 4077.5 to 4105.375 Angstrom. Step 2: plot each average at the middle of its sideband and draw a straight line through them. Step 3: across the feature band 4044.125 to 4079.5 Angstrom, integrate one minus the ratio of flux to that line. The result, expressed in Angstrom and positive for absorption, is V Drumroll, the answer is 5.3 Angstrom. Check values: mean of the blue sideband 6.73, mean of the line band 6.24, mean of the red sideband 7.94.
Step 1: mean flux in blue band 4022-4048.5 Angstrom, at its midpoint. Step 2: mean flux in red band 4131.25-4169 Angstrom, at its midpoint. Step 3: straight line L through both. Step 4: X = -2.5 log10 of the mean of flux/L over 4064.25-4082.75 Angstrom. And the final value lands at 0.09 mag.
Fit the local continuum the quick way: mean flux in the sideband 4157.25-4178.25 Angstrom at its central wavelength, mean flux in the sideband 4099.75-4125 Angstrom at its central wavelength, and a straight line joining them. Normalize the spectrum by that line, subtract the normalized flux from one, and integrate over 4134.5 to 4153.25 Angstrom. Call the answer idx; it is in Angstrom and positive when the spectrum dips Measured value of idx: 1.7 Angstrom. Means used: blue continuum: 7.26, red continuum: 7.71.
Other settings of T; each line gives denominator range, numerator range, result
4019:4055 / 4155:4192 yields 1.27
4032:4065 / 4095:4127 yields 1.20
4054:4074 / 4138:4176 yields 1.23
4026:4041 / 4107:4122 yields 1.21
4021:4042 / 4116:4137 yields 1.21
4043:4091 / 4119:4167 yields 1.16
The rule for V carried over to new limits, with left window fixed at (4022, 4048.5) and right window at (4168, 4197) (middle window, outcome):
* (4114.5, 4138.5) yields -1.9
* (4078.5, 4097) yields -4.4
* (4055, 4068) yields 0.4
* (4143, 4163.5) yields 0.9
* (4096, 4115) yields -0.3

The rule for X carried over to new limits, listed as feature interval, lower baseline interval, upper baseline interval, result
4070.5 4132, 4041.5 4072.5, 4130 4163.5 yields -0.122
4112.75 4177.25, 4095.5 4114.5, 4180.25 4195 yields 0.003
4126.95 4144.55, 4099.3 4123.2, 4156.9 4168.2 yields 0.010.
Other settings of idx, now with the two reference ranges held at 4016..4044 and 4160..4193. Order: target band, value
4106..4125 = -0.23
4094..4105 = -0.47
